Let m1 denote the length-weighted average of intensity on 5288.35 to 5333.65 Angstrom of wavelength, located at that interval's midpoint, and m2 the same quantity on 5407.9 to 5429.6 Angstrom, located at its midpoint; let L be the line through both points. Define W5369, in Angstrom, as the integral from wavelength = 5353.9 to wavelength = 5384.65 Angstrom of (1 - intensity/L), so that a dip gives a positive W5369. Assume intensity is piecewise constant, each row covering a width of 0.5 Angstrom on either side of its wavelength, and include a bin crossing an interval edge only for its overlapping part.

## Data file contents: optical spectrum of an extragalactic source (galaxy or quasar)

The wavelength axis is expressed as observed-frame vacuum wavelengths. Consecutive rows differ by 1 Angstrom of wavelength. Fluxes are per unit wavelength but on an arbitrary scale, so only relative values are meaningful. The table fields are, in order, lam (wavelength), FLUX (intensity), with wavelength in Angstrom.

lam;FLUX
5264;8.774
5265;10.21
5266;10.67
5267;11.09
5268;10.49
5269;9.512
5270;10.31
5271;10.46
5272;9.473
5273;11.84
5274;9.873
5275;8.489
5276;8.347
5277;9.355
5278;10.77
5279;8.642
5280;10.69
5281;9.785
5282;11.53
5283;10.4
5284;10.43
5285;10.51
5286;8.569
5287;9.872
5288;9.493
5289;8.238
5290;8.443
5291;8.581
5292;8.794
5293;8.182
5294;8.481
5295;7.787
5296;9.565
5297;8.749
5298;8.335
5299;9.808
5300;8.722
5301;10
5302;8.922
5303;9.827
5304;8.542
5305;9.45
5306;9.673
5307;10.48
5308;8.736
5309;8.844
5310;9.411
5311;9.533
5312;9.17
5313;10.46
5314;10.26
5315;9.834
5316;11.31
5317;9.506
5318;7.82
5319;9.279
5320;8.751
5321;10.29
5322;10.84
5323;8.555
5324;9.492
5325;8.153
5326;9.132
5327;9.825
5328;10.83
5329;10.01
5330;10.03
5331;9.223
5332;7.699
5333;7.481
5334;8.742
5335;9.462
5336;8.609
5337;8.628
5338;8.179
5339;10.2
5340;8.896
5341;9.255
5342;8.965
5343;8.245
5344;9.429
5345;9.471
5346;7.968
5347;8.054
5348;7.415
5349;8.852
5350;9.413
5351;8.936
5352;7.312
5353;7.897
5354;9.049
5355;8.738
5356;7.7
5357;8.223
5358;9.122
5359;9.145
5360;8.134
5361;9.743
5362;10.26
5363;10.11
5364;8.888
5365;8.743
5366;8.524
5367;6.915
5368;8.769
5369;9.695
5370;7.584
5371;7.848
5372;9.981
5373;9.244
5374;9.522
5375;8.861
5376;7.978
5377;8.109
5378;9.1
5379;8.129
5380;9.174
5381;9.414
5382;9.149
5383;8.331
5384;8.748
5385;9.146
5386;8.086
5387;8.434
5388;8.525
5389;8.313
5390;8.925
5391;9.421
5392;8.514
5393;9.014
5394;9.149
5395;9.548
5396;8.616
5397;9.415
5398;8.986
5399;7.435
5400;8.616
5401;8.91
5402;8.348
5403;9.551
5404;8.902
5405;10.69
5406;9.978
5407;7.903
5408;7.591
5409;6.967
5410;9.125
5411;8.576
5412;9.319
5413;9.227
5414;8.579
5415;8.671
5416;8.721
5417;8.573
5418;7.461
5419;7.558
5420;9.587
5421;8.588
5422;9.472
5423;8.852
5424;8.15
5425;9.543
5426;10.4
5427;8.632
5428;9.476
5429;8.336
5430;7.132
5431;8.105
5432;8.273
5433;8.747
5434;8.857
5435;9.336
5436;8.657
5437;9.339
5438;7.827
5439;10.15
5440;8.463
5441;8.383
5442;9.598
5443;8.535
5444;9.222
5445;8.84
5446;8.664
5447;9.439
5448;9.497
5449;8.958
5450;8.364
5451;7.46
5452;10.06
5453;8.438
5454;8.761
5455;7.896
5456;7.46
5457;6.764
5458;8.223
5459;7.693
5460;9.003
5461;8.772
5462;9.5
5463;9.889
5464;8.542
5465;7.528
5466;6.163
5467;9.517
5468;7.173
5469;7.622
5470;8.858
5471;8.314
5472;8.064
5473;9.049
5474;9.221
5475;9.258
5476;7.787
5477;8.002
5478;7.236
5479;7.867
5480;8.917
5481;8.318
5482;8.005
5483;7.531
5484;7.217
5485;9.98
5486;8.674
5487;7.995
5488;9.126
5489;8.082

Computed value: 0.5 Angstrom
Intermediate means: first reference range 9.22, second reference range 8.71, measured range 8.8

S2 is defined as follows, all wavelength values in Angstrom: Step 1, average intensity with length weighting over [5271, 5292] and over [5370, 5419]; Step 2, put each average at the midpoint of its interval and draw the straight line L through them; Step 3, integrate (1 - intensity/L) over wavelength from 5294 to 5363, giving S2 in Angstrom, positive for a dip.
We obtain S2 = 1.4 Angstrom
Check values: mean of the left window 9.66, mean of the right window 8.74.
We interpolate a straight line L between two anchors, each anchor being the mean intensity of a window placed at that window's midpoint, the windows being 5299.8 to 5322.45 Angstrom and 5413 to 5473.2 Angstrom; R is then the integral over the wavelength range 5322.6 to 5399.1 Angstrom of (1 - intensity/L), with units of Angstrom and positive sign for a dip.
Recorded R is 3.1 Angstrom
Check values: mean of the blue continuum 9.56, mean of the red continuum 8.6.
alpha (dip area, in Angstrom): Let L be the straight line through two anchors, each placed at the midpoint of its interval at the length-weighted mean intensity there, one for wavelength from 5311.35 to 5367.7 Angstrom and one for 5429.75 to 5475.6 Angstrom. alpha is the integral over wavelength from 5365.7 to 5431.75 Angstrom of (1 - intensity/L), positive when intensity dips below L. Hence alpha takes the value 0.4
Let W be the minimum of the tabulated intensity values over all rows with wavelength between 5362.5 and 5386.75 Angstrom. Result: 6.915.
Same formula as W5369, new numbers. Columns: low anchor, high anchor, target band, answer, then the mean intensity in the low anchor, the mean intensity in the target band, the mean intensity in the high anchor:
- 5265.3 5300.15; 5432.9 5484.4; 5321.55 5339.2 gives 0.2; 9.56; 9.15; 8.48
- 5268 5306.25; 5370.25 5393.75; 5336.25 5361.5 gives 0.9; 9.45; 8.68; 8.77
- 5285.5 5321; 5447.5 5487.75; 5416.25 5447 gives -0.9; 9.2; 8.77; 8.34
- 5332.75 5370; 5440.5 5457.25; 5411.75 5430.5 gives -0.2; 8.73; 8.74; 8.64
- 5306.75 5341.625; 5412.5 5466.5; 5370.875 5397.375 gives 0.3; 9.33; 8.85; 8.64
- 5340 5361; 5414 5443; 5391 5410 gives -0.3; 8.6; 8.81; 8.74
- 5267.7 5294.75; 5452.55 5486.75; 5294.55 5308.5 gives 0.4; 9.59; 9.19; 8.27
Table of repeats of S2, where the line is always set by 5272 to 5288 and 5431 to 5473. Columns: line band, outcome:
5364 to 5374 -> 0.6 Angstrom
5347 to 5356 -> 0.9 Angstrom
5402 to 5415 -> 0.1 Angstrom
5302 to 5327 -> 0.4 Angstrom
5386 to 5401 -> 0.4 Angstrom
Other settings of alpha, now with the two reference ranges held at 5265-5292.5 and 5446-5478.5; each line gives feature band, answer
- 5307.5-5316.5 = -0.2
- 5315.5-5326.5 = 0.1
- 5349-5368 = 1.0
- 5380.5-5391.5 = 0.3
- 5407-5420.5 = 0.5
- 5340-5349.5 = 0.7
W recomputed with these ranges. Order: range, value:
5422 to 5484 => 6.163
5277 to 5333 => 7.481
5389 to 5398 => 8.313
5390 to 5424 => 6.967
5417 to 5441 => 7.132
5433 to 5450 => 7.827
